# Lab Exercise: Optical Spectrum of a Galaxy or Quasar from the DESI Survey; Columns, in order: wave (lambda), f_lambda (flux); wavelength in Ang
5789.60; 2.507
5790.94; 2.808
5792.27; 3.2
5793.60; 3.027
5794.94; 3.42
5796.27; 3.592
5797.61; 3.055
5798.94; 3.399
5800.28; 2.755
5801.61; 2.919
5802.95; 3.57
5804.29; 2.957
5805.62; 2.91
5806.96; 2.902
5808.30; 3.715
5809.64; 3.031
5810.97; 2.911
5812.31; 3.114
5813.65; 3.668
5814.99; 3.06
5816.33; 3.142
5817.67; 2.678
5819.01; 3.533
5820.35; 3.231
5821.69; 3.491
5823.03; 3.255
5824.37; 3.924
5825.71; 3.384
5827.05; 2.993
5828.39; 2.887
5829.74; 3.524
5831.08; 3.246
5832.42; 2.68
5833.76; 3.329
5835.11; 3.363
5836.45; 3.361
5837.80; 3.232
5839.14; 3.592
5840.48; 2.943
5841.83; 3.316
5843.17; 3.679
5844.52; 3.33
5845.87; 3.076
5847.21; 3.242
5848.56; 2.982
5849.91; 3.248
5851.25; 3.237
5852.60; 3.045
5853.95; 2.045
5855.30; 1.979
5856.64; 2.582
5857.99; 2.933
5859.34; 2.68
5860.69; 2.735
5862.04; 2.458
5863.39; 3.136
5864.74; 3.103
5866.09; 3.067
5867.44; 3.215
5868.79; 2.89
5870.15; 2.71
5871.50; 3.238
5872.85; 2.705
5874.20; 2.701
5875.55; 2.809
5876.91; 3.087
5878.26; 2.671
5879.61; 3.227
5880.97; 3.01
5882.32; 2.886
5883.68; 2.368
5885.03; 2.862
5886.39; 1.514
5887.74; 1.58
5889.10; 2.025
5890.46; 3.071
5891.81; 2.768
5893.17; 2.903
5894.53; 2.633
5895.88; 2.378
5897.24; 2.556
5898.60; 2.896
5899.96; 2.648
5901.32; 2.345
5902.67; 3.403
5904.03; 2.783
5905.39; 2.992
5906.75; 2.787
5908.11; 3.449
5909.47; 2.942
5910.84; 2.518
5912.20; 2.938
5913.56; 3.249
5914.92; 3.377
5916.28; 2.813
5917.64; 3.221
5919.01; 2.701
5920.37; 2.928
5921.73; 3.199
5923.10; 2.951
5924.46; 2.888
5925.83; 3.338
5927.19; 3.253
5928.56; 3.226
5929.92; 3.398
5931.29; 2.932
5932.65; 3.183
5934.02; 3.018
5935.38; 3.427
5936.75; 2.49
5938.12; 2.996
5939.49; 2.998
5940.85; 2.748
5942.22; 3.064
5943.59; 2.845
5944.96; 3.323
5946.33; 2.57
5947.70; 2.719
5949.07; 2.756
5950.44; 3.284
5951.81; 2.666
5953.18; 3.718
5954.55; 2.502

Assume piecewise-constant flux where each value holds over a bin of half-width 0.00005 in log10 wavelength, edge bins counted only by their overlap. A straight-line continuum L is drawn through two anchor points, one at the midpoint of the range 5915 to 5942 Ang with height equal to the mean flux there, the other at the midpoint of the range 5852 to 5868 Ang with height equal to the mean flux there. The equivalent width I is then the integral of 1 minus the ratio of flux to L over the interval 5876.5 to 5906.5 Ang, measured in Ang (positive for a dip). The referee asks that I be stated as 2.3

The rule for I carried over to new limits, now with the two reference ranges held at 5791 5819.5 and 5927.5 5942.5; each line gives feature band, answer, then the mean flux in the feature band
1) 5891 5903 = 1.4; 2.71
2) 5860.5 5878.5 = 1.2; 2.9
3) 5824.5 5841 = -0.5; 3.24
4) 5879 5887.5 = 1.4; 2.58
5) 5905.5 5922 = 0.3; 3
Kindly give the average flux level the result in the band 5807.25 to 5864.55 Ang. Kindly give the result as 3.12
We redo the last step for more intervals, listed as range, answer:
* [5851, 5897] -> 2.71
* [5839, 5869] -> 2.97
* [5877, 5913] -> 2.71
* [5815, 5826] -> 3.31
